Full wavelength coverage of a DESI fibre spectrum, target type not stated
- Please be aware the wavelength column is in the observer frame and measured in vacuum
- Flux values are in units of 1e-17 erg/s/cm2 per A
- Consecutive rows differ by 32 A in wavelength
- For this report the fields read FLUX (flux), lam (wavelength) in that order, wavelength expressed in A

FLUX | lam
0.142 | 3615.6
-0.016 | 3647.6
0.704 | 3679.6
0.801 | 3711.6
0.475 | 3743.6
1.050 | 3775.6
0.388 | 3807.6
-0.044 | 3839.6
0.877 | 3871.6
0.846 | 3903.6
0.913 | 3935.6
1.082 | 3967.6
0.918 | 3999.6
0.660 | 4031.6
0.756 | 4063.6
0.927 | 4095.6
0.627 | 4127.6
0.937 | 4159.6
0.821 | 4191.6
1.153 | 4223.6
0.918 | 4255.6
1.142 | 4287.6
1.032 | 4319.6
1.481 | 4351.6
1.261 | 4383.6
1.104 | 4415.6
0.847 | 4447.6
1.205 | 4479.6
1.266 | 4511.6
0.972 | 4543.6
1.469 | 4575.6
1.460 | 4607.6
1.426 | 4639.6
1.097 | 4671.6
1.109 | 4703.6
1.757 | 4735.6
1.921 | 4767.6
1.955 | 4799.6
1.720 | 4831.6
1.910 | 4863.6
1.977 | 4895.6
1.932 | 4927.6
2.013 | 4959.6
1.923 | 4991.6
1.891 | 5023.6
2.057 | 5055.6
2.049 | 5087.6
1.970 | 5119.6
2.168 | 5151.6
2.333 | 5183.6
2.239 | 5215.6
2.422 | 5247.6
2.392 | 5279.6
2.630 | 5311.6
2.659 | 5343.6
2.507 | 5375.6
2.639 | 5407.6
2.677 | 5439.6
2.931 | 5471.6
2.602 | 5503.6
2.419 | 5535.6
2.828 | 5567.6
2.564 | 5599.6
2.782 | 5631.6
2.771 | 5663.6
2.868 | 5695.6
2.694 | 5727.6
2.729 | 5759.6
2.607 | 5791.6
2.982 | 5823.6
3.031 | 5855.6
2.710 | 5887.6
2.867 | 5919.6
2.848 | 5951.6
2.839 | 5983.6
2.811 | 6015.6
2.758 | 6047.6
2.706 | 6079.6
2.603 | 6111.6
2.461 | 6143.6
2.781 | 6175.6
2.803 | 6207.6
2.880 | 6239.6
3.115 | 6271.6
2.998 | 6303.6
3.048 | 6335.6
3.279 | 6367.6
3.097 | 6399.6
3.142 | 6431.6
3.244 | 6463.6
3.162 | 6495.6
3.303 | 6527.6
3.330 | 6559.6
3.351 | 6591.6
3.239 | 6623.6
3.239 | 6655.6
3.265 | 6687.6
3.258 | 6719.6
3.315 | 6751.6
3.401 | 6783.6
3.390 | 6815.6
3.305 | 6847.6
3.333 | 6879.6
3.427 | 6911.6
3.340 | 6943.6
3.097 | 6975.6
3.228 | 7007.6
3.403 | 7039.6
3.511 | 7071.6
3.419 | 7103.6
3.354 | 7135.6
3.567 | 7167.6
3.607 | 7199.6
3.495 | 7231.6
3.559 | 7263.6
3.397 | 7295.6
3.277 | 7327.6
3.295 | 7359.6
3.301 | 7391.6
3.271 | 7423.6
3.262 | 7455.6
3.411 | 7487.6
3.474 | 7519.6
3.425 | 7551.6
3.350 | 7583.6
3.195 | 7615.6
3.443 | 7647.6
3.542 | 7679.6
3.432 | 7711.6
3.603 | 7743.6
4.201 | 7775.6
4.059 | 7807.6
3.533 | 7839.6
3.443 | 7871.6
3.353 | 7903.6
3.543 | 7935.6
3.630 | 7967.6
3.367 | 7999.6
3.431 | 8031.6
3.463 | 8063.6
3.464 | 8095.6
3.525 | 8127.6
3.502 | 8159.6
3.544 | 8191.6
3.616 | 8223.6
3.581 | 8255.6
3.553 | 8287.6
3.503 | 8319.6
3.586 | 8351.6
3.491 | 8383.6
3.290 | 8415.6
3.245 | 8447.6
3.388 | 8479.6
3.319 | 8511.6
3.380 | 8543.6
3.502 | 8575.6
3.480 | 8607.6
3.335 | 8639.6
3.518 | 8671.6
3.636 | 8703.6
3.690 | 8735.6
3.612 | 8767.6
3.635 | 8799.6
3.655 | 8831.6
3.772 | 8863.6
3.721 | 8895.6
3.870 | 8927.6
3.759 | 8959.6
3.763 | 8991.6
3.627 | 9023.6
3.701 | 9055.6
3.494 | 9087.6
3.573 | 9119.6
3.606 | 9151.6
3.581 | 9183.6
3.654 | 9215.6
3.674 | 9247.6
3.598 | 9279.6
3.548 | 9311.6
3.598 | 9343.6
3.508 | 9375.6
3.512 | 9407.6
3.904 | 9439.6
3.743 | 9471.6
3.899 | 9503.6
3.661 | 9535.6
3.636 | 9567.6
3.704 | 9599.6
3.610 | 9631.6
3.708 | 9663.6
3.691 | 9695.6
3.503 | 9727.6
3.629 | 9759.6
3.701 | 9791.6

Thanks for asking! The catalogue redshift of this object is 0.19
